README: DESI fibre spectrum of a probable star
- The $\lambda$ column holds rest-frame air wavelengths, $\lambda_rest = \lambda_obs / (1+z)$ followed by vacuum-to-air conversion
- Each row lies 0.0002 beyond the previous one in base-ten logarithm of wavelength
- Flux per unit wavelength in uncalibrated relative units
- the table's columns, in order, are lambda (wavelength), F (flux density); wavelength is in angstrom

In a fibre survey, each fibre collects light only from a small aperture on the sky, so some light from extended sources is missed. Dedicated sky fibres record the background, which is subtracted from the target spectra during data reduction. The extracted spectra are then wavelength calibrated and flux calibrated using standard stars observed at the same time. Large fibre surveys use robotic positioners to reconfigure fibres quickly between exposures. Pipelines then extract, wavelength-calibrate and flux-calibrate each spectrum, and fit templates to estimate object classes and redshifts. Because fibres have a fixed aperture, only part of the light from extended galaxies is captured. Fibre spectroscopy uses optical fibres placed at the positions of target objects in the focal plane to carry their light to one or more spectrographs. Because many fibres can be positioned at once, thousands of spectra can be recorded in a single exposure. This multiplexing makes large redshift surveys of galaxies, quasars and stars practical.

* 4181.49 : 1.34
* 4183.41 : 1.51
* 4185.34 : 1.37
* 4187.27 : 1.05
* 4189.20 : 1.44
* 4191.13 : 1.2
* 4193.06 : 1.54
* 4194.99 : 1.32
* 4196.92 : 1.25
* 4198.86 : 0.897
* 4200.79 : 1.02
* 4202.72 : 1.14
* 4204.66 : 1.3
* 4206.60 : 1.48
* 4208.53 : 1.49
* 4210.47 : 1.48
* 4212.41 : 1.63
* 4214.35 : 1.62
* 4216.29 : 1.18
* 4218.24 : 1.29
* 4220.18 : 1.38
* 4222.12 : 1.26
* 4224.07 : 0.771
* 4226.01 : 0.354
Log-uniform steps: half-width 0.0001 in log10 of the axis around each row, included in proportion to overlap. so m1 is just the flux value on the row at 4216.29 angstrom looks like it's 1.18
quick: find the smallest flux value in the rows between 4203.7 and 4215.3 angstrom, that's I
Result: 1.3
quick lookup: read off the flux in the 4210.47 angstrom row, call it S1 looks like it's 1.48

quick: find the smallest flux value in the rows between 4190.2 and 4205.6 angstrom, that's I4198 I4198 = 0.897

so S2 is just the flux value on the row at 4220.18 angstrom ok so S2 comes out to 1.38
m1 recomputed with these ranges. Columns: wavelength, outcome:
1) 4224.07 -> 0.771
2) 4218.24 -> 1.29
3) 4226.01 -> 0.354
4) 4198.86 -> 0.897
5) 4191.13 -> 1.2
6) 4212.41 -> 1.63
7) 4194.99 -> 1.32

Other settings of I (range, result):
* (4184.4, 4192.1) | 1.05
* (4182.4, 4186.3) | 1.37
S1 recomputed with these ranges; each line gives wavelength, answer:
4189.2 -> 1.44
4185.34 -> 1.37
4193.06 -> 1.54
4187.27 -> 1.05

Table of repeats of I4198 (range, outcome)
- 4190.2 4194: 1.2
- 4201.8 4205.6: 1.14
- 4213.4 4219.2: 1.18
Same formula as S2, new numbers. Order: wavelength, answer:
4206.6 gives 1.48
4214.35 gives 1.62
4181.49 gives 1.34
